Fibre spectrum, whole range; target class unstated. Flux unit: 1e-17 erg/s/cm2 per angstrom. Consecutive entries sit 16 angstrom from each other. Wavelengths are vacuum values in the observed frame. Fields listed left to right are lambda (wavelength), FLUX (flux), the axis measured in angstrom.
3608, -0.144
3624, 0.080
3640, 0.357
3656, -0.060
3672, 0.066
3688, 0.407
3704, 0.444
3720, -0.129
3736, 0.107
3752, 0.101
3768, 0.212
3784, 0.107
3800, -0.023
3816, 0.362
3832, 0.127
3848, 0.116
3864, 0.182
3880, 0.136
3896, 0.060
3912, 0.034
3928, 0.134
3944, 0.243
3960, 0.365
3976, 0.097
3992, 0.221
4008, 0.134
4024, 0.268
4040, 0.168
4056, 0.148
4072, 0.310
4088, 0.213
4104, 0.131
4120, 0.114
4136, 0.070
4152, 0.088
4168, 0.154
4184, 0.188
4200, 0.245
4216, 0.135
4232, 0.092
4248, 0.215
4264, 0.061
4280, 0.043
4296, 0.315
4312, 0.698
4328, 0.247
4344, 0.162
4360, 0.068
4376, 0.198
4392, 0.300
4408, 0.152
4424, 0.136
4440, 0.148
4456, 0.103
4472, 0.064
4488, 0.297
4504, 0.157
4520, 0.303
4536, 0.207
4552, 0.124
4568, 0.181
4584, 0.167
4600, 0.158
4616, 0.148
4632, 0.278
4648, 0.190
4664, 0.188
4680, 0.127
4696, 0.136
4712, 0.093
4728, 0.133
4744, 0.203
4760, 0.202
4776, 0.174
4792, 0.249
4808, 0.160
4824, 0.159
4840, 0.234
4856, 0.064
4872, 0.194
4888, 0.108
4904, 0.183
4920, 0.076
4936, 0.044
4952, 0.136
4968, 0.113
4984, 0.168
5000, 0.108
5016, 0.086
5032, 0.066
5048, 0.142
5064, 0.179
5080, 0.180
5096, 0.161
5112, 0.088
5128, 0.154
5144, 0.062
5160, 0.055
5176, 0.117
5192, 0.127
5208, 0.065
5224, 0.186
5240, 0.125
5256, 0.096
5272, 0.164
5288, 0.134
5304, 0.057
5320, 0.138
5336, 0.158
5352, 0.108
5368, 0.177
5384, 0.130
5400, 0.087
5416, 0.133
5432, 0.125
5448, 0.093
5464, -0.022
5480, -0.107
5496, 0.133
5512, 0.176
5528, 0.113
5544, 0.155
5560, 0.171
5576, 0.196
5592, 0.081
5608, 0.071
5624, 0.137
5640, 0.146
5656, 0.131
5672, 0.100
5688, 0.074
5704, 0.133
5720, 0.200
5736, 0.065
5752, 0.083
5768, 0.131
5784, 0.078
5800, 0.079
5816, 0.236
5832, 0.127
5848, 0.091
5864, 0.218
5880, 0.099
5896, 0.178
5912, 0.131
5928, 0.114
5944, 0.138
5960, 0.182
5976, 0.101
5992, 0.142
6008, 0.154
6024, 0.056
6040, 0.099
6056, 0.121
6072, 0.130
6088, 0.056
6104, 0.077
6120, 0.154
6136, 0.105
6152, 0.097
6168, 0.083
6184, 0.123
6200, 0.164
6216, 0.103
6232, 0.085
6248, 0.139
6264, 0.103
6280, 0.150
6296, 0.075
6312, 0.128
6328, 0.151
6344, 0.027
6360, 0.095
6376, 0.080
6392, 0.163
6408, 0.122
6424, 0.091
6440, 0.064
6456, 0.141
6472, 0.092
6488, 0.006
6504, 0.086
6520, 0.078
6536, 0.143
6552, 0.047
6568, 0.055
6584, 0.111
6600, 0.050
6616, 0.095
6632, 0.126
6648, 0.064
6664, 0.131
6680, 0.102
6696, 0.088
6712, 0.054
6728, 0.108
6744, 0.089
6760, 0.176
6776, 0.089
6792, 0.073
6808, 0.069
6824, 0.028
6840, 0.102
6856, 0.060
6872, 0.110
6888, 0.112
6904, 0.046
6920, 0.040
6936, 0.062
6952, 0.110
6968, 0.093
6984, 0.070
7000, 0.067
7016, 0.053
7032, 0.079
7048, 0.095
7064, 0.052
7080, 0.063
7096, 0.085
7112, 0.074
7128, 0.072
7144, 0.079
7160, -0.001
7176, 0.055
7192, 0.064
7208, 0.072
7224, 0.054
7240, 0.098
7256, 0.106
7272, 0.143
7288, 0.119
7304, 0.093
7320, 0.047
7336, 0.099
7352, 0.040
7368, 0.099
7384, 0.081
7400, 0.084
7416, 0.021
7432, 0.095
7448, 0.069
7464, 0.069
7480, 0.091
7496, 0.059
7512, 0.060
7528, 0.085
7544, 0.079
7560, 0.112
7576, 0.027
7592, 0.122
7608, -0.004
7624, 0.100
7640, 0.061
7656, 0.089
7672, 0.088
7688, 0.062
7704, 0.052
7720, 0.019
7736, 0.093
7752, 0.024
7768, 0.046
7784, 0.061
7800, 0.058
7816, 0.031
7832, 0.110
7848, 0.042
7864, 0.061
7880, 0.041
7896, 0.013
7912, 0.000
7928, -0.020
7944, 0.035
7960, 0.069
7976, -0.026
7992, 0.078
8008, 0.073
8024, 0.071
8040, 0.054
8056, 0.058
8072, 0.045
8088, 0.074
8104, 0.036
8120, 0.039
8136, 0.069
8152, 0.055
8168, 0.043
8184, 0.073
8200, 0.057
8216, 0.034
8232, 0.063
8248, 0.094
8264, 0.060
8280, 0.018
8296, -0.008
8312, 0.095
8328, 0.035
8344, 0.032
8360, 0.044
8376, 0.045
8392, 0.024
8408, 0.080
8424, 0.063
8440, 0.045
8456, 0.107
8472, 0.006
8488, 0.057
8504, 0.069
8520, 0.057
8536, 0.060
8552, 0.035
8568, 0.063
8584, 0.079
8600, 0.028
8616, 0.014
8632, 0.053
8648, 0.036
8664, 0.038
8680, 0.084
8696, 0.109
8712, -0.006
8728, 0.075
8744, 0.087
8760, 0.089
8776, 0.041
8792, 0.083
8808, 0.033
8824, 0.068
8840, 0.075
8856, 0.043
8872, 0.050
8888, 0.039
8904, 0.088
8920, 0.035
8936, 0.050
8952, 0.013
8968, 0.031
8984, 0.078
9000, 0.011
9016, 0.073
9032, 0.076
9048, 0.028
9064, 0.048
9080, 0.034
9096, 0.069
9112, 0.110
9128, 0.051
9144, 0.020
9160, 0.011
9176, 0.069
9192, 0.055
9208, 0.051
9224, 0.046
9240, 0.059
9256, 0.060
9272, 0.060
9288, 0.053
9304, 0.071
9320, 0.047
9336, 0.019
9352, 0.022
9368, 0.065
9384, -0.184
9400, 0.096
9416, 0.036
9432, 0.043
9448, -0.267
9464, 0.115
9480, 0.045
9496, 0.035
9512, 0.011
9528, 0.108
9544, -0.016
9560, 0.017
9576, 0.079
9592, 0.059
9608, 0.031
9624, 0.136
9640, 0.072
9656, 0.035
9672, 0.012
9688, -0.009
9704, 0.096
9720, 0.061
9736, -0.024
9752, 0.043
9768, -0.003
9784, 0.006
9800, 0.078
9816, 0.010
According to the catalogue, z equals 0.157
